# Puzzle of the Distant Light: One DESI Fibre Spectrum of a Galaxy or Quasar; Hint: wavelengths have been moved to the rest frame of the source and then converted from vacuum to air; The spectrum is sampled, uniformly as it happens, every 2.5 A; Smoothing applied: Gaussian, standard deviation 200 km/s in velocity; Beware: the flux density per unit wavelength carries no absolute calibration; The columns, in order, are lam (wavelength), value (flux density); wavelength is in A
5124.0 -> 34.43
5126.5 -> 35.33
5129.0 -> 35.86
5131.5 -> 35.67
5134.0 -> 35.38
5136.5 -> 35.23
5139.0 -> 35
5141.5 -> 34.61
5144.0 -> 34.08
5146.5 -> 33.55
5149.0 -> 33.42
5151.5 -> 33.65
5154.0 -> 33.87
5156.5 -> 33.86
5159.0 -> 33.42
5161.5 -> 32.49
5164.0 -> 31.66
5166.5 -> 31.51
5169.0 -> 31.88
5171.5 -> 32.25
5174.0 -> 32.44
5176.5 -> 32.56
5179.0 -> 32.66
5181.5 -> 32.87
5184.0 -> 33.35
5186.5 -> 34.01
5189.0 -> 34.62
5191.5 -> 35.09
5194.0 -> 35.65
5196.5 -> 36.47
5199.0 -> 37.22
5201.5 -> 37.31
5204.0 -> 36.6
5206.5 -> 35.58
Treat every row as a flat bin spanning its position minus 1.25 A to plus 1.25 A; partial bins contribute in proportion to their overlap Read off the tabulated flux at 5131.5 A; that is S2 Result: 35.67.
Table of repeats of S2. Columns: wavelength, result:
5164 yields 31.66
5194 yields 35.65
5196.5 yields 36.47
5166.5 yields 31.51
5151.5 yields 33.65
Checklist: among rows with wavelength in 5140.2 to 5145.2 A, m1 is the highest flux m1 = 34.61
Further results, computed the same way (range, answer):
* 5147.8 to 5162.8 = 33.87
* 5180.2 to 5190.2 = 34.62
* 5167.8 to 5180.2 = 32.66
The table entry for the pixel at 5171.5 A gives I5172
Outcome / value 32.25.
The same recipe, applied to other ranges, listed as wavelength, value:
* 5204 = 36.6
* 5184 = 33.35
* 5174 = 32.44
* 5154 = 33.87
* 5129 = 35.86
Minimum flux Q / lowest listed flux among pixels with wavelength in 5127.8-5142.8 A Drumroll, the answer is 34.61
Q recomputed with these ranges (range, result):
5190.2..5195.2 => 35.09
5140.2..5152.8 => 33.42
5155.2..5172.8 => 31.51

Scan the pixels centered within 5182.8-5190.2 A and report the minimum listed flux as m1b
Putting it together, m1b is 33.35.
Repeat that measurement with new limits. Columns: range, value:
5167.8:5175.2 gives 31.88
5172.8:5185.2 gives 32.44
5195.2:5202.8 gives 36.47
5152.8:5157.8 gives 33.86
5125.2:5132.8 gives 35.33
